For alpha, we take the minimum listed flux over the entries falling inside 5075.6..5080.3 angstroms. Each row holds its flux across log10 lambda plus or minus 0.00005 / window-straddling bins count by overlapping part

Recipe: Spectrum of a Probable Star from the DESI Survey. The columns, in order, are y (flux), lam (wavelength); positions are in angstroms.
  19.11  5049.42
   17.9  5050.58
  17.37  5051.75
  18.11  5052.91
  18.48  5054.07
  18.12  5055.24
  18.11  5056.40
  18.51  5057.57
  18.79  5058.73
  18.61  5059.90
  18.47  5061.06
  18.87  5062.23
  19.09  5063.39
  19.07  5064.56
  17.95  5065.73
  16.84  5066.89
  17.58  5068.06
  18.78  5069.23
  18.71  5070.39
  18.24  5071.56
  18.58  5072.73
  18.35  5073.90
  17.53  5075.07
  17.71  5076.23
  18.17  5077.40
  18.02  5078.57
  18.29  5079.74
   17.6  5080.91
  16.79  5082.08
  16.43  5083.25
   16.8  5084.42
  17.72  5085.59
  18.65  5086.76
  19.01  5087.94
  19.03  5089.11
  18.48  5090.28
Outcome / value 17.71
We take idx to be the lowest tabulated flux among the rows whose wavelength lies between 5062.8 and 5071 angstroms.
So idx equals 16.84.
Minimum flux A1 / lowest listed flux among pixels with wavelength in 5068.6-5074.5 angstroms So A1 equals 18.24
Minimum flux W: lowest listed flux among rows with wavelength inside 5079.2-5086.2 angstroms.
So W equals 16.43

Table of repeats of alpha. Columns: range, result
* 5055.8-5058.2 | 18.11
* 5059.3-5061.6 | 18.47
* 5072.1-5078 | 17.53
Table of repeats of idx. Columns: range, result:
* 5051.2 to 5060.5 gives 17.37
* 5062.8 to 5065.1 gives 19.07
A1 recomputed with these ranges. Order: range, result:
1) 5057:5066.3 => 17.95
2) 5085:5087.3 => 17.72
